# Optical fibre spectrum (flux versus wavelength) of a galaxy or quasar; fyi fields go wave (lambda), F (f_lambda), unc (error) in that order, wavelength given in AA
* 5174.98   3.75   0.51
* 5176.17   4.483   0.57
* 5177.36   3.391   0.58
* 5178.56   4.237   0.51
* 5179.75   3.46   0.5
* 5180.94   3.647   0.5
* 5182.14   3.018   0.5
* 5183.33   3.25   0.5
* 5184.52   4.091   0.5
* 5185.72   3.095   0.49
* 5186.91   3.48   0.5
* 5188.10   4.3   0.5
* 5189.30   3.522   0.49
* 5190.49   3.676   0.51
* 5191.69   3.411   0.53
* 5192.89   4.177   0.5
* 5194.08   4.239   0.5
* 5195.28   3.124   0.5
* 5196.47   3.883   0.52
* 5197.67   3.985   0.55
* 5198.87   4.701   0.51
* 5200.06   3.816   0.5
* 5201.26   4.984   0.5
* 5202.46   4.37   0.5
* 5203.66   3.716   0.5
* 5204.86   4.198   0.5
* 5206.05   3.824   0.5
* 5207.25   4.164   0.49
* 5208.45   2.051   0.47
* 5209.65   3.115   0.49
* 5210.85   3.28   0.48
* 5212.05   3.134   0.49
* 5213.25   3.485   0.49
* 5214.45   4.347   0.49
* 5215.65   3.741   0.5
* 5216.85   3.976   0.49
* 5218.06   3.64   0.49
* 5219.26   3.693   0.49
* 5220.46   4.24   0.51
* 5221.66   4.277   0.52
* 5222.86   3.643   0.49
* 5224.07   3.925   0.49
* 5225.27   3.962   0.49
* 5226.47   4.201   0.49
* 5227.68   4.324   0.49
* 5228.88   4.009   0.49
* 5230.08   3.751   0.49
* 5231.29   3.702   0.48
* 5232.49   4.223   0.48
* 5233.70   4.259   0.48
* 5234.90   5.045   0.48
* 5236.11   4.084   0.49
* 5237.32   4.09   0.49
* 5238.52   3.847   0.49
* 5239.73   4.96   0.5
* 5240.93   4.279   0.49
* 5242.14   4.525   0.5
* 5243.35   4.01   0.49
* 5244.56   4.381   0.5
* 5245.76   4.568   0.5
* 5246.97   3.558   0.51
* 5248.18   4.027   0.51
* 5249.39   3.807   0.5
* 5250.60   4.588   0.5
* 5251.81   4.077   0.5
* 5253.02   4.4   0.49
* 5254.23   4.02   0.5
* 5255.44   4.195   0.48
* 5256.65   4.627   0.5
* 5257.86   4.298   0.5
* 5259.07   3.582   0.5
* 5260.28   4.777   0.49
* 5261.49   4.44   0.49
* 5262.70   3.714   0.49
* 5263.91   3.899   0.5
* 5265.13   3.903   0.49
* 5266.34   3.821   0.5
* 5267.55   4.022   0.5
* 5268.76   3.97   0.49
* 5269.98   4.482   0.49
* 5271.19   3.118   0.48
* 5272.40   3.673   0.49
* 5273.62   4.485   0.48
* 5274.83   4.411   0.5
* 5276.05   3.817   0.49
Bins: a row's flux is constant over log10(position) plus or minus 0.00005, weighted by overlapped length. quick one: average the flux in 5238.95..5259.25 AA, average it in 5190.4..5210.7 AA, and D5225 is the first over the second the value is 1.1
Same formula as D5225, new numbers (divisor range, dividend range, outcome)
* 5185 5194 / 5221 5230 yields 1.09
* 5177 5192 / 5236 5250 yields 1.17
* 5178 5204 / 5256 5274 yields 1.06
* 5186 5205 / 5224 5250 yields 1.05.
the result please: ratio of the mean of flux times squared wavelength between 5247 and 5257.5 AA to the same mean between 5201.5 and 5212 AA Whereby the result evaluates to 1.2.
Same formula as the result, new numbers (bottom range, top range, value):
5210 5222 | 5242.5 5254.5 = 1.12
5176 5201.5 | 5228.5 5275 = 1.12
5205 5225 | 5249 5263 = 1.17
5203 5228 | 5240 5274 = 1.12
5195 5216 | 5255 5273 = 1.09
